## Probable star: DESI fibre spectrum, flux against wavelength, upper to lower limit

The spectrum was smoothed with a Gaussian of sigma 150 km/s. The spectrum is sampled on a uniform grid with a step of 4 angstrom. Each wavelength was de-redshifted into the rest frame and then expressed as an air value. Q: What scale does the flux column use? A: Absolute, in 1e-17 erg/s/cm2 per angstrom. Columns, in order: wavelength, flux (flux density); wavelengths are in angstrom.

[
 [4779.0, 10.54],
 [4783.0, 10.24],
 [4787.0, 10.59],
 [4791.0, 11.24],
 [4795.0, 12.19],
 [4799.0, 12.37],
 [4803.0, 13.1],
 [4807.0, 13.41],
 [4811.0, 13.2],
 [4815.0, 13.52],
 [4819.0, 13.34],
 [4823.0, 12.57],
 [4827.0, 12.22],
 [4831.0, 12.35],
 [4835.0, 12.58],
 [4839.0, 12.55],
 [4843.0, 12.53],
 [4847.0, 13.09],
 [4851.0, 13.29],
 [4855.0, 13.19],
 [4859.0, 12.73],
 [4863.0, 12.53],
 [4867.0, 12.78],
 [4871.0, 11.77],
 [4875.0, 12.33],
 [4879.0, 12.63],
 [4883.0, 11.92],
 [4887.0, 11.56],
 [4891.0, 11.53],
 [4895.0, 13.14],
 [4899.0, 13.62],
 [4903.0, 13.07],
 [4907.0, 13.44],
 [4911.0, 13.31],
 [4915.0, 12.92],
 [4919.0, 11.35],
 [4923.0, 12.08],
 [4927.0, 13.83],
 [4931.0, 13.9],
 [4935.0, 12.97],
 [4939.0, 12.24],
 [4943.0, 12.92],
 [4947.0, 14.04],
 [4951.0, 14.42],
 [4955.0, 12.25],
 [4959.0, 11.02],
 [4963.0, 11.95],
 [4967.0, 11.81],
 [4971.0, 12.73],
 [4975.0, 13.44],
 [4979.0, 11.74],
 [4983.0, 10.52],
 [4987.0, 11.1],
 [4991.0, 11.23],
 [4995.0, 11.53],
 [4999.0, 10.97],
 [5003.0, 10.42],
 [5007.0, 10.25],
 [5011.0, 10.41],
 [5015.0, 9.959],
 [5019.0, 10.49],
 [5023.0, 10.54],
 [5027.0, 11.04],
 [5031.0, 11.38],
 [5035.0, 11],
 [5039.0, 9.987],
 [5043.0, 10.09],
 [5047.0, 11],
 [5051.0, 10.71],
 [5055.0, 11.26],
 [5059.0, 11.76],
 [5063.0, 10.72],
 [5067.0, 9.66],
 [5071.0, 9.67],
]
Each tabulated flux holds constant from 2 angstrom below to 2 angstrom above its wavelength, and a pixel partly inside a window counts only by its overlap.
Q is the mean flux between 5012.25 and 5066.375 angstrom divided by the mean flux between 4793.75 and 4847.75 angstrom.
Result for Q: 0.8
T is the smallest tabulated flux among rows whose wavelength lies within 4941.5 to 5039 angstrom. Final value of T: 9.959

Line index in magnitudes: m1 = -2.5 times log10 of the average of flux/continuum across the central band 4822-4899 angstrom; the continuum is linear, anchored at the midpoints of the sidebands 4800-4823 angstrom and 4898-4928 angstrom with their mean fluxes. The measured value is 0.046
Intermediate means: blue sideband 13.2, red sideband 12.9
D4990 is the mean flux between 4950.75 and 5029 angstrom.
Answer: 11.3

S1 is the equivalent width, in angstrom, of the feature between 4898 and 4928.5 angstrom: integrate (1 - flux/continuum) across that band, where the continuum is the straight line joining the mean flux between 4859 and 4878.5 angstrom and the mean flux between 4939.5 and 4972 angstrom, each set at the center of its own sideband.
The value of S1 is -1.0 angstrom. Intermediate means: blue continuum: 12.4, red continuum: 12.6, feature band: 12.9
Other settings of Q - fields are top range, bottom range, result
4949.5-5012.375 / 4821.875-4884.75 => 0.92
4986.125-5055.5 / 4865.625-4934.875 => 0.85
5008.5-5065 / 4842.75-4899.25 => 0.86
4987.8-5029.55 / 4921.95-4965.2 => 0.83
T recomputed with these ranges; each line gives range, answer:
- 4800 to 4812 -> 13.1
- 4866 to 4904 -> 11.53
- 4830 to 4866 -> 12.35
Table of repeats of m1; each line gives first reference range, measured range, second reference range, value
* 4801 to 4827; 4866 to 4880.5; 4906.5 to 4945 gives 0.055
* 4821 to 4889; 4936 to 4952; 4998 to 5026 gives -0.175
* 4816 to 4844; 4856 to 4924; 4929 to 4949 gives 0.036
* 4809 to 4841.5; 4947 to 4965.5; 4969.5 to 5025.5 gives -0.097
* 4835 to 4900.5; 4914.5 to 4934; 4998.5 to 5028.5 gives -0.094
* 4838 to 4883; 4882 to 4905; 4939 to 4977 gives 0.014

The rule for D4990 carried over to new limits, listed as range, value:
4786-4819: 12.6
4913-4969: 12.7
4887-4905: 12.7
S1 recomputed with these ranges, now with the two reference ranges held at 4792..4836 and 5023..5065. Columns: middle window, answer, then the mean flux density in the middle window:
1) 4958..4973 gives -0.53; 11.9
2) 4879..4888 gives 0.18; 12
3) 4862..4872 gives -0.05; 12.4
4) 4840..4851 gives -0.32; 12.9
